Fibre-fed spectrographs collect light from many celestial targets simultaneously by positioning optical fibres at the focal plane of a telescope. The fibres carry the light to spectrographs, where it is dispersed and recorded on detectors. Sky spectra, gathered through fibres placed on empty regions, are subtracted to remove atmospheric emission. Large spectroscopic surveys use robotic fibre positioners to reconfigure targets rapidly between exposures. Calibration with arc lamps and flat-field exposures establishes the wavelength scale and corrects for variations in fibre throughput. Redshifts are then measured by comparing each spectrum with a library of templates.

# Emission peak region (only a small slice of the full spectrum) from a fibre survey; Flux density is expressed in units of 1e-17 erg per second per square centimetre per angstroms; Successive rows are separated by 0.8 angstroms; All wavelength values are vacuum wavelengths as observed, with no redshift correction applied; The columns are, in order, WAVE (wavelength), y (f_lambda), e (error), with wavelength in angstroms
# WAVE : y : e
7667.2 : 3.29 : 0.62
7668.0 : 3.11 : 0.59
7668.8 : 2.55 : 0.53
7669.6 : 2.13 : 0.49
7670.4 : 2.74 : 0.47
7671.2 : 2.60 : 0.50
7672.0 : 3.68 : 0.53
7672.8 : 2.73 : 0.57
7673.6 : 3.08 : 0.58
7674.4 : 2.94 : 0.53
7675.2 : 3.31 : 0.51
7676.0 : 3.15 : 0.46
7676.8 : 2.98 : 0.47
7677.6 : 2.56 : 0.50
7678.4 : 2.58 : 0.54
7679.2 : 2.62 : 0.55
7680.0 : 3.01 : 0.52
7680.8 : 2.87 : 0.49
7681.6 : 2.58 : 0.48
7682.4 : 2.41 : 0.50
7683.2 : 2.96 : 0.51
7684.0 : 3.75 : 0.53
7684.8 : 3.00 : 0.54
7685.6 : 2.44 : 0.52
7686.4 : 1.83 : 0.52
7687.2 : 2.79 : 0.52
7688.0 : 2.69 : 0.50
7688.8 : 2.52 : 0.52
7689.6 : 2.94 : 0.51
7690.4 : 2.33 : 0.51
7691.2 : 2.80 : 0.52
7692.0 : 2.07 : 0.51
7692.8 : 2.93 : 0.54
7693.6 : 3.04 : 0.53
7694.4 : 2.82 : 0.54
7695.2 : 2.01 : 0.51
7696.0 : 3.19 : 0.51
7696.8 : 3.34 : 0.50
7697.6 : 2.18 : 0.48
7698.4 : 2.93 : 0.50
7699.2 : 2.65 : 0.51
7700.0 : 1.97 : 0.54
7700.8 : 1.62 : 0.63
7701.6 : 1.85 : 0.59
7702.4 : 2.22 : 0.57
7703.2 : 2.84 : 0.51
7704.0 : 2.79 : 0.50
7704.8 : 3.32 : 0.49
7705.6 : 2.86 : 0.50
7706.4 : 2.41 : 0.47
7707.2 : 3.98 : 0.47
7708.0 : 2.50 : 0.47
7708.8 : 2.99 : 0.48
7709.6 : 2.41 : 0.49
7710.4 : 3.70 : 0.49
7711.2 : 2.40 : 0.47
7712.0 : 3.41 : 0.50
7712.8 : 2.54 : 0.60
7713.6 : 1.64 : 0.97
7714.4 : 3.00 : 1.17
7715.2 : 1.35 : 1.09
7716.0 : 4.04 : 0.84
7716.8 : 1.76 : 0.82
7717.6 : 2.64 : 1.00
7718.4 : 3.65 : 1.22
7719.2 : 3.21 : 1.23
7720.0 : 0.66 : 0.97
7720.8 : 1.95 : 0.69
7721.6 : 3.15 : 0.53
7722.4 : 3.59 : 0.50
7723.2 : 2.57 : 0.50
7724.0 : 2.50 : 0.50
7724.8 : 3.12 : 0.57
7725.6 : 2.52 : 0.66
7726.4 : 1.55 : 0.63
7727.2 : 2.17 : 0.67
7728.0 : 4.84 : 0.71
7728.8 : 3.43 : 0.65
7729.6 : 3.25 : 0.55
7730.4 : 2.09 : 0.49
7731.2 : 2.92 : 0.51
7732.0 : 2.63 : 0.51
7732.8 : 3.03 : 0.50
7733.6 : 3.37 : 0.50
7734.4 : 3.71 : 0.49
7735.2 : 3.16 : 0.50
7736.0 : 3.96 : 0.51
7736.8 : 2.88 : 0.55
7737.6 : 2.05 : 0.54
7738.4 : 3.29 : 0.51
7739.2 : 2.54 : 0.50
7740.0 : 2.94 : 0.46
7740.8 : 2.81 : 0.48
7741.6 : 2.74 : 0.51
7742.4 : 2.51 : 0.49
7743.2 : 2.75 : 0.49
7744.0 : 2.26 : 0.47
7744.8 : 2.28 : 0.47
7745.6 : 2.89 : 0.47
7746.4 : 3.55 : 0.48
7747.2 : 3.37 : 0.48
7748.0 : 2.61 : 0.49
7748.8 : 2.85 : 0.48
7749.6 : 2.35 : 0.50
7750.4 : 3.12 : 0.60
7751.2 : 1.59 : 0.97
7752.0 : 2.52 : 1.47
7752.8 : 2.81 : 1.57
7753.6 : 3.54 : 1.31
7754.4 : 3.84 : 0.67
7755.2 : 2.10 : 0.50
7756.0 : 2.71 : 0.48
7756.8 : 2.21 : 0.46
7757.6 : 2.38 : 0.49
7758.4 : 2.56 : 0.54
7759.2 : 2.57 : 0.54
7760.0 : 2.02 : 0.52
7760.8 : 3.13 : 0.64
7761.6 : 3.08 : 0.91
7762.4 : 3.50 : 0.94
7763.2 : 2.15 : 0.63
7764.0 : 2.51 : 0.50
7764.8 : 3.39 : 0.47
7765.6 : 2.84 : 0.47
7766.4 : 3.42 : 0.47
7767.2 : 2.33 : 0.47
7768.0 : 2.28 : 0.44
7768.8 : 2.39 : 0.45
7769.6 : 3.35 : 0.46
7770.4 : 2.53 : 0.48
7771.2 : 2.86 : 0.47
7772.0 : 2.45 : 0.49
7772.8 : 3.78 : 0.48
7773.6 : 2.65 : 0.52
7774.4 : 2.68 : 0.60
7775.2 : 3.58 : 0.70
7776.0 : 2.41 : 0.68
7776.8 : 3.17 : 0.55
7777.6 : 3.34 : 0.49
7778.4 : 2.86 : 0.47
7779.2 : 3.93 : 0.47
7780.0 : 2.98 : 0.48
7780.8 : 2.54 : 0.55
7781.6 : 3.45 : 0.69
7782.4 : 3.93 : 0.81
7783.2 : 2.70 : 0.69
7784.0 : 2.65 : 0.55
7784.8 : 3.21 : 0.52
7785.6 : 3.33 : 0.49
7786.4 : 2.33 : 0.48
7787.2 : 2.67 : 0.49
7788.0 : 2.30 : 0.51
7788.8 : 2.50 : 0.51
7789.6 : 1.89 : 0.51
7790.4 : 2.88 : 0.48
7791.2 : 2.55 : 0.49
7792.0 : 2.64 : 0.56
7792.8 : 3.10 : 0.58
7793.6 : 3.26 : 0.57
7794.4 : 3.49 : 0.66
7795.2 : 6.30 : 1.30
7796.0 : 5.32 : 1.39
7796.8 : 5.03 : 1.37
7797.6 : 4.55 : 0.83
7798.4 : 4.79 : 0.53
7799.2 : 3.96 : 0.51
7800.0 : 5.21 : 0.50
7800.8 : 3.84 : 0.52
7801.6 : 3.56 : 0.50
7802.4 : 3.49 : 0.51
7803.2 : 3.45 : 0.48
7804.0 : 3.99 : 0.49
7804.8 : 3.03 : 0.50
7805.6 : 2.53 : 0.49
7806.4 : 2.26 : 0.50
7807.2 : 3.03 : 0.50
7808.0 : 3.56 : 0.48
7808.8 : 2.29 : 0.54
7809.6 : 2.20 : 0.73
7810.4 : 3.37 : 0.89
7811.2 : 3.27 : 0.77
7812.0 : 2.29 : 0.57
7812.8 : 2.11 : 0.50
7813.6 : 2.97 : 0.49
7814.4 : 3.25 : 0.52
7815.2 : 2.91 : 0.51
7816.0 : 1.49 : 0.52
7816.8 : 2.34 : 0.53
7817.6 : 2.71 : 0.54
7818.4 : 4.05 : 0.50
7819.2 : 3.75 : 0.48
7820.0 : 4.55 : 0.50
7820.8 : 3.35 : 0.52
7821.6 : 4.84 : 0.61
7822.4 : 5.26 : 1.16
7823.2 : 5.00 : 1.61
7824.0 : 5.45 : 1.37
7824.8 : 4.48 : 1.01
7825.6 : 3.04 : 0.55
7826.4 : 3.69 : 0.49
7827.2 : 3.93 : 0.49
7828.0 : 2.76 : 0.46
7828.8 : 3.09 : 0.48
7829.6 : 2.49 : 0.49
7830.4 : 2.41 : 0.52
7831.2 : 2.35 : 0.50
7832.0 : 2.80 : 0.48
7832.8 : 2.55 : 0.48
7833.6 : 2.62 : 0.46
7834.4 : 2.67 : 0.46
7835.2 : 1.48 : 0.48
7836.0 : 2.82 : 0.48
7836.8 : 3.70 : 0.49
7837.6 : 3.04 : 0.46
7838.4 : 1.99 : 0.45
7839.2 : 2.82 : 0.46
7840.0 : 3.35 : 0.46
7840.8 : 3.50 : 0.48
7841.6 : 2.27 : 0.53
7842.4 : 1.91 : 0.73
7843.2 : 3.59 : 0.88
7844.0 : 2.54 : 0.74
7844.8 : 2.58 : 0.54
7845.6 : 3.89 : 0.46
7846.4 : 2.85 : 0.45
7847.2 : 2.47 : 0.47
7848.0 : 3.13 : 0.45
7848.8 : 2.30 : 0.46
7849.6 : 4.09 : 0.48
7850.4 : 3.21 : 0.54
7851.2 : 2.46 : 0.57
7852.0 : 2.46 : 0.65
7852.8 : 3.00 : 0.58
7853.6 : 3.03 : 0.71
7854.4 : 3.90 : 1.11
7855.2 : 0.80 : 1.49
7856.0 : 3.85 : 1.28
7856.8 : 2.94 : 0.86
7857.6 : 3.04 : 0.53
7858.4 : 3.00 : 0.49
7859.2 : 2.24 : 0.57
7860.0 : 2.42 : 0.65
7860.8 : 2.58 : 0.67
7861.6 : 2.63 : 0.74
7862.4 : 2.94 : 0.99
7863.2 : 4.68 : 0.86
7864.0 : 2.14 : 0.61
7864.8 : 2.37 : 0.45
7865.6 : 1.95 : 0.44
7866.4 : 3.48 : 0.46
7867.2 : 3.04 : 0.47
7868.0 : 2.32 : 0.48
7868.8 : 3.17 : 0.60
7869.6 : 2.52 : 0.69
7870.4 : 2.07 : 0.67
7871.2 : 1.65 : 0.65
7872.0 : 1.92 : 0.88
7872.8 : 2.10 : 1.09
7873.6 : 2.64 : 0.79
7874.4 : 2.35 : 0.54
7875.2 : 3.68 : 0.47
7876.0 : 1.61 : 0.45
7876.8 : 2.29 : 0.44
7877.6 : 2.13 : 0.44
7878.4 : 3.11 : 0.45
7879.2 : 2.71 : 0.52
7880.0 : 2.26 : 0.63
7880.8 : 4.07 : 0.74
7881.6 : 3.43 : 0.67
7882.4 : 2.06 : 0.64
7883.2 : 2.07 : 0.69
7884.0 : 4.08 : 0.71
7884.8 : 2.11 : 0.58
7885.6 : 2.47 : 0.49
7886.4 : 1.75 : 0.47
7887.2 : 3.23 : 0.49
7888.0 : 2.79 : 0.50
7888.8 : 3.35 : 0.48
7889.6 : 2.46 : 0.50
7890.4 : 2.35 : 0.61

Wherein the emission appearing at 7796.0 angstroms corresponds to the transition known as Halpha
